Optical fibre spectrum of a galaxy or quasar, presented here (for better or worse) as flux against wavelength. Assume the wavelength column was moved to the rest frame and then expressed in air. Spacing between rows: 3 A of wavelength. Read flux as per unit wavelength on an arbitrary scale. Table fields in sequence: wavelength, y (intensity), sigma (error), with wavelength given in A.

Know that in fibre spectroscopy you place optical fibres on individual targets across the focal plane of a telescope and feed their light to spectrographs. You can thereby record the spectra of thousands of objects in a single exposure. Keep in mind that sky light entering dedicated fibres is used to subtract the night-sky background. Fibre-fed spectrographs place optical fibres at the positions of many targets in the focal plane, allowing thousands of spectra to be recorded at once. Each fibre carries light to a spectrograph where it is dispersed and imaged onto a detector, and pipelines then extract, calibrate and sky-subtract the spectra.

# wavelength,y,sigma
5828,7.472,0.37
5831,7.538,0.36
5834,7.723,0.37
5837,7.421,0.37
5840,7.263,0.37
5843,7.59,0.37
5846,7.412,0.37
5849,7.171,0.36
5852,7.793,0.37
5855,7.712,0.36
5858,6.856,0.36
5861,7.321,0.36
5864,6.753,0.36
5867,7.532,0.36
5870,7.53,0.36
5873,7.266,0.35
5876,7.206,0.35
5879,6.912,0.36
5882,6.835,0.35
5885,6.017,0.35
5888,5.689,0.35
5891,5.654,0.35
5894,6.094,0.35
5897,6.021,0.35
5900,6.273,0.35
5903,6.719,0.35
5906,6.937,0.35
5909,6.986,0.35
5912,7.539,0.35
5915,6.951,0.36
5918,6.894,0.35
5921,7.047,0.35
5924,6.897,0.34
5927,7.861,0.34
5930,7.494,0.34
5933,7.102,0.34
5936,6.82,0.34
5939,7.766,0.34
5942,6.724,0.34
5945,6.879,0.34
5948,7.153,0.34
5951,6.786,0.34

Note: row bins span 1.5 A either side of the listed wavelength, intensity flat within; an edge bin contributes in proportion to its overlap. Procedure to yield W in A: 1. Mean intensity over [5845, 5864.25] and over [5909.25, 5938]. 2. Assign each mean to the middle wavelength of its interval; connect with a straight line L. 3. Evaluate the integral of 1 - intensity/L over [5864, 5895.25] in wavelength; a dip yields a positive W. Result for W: 2.5 A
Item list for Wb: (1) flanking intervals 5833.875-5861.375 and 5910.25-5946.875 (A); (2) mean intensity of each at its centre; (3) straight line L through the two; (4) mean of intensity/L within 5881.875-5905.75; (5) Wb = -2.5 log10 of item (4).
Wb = 0.179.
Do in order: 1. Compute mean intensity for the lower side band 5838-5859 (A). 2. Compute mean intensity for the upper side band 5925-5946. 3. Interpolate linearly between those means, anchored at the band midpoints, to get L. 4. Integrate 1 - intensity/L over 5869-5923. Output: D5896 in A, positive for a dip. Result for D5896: 4.60 A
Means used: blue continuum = 7.41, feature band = 6.69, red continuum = 7.24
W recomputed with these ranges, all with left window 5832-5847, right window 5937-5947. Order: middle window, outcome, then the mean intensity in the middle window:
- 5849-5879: 0.4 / 7.3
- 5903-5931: 0.2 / 7.15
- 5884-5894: 2.0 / 5.82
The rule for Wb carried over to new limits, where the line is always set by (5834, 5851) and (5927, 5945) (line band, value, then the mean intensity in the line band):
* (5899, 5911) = 0.08 mag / 6.78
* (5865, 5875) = -0.01 mag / 7.4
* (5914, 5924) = 0.05 mag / 6.95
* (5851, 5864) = 0.01 mag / 7.33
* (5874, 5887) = 0.09 mag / 6.72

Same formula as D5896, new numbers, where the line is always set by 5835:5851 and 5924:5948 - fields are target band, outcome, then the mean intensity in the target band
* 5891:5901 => 1.7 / 6.05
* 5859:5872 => 0.1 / 7.27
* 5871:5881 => 0.3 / 7.13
